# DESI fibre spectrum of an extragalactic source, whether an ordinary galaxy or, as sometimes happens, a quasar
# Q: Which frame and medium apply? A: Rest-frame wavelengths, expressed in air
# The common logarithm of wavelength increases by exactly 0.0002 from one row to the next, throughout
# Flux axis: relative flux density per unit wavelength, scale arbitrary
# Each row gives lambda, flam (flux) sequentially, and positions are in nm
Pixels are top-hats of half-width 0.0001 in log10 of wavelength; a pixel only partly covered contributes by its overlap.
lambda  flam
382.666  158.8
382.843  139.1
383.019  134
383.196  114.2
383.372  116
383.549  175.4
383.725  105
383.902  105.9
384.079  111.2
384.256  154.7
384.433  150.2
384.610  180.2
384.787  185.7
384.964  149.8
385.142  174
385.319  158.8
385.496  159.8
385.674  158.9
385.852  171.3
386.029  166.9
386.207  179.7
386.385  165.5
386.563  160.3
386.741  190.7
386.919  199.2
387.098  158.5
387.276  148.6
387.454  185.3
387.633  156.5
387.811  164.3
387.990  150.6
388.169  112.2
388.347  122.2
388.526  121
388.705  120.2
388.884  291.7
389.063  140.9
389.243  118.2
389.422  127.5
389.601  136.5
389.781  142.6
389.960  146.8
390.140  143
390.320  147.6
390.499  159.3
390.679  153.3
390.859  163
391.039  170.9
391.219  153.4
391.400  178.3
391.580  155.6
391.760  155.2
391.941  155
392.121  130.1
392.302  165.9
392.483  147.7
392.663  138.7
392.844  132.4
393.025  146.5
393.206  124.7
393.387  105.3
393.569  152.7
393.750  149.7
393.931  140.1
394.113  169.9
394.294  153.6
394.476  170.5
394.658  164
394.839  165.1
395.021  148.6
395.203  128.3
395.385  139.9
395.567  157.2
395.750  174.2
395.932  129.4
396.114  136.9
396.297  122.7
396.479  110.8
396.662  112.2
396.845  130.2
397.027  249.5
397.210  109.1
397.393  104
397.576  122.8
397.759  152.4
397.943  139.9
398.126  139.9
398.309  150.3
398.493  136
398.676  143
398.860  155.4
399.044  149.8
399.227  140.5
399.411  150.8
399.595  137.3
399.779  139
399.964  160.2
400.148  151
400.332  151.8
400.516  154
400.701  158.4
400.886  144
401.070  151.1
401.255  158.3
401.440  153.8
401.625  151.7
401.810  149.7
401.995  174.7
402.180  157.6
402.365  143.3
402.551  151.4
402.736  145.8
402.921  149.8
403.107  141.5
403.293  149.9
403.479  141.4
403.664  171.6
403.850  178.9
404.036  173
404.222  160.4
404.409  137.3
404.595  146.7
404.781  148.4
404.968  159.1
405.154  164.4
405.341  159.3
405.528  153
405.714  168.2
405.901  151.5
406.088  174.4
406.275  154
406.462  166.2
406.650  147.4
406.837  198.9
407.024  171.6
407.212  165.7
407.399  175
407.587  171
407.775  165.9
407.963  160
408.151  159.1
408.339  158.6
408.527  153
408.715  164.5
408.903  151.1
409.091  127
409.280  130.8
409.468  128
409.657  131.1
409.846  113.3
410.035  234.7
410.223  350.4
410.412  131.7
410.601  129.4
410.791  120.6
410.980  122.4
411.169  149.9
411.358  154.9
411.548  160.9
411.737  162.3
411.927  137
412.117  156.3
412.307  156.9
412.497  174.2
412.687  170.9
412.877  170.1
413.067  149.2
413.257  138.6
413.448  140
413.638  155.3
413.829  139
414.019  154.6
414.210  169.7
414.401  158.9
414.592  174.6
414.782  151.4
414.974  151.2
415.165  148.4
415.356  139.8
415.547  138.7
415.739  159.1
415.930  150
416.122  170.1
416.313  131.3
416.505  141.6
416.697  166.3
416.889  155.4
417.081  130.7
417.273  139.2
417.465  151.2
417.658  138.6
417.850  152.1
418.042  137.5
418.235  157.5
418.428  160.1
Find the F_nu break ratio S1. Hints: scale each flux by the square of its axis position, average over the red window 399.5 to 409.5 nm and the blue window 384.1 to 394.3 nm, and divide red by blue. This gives 1.09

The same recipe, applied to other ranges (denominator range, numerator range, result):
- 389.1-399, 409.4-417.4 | 1.17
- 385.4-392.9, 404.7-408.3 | 1.15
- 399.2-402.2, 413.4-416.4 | 1.07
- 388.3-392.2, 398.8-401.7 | 1.04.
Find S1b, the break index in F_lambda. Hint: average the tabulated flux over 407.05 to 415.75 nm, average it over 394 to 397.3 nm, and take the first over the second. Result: 1.1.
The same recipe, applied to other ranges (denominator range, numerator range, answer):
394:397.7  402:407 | 1.09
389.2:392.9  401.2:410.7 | 1.07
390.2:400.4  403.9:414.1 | 1.08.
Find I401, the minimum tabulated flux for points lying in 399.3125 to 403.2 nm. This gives 137.3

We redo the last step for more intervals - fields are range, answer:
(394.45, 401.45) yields 104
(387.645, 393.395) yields 105.3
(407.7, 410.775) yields 113.3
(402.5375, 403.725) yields 141.4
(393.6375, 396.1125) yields 128.3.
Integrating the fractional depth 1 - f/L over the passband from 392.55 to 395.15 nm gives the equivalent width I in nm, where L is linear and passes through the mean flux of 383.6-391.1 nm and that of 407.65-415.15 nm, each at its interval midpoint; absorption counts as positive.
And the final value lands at 0.14 nm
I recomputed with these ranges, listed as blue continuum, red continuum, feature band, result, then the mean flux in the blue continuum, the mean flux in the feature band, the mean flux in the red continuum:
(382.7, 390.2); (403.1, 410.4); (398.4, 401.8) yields 0.22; 152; 149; 163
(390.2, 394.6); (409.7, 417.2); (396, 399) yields 0.27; 151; 139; 156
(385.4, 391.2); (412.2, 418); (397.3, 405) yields 0.27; 157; 149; 152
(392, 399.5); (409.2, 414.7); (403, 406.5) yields -0.15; 144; 158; 158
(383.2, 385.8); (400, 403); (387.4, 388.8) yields 0.08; 148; 141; 153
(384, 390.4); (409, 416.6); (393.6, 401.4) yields 0.47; 157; 147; 154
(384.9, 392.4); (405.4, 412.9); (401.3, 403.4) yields 0.10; 157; 152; 160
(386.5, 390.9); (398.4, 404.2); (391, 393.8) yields 0.12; 154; 147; 152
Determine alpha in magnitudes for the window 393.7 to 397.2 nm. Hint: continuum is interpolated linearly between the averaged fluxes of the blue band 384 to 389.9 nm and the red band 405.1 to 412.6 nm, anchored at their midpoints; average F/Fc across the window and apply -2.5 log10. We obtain 0.07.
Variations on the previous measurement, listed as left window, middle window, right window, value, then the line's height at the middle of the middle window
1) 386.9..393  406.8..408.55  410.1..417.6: -0.09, 155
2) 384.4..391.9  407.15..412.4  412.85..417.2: -0.04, 153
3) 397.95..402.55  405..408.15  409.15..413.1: -0.07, 155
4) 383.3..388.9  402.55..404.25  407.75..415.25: 0.00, 156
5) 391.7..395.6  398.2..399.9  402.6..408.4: 0.06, 153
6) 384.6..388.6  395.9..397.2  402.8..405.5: 0.13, 158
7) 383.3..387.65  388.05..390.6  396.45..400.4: 0.07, 154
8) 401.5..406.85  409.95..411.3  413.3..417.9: -0.15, 153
